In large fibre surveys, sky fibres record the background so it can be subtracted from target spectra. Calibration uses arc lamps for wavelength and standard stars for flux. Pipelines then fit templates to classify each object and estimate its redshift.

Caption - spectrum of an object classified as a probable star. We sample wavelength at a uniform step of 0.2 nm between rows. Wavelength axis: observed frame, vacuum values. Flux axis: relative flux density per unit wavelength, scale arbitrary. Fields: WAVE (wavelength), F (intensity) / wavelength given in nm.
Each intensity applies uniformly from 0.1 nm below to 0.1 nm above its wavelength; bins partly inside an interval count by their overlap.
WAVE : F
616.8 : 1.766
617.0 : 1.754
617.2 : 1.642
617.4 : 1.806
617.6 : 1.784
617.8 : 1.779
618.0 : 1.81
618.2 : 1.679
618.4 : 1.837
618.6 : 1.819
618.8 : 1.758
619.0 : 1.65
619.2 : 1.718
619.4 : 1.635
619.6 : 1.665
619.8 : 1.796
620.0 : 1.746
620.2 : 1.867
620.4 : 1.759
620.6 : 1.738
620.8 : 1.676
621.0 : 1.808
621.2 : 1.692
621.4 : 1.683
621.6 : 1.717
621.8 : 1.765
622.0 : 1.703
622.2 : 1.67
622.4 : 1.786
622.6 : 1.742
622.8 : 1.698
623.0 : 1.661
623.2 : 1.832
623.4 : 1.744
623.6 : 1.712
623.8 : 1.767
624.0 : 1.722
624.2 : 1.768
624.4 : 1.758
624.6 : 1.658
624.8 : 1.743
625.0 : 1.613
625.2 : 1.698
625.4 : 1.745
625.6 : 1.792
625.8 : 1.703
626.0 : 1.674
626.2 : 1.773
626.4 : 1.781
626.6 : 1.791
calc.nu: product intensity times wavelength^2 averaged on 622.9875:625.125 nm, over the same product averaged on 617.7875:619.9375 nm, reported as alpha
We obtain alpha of 1.01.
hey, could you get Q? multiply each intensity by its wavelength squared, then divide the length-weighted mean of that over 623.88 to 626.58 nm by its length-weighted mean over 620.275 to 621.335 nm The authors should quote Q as 1.01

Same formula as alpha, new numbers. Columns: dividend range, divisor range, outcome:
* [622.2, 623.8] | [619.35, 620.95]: 1.01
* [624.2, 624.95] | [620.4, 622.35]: 1.01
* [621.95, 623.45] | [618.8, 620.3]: 1.01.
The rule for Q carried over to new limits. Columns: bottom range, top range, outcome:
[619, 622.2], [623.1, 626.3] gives 1.02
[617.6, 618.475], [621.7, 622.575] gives 0.99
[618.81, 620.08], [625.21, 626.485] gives 1.04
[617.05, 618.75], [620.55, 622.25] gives 0.98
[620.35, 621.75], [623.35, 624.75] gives 1.01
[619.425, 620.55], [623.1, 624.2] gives 1.01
